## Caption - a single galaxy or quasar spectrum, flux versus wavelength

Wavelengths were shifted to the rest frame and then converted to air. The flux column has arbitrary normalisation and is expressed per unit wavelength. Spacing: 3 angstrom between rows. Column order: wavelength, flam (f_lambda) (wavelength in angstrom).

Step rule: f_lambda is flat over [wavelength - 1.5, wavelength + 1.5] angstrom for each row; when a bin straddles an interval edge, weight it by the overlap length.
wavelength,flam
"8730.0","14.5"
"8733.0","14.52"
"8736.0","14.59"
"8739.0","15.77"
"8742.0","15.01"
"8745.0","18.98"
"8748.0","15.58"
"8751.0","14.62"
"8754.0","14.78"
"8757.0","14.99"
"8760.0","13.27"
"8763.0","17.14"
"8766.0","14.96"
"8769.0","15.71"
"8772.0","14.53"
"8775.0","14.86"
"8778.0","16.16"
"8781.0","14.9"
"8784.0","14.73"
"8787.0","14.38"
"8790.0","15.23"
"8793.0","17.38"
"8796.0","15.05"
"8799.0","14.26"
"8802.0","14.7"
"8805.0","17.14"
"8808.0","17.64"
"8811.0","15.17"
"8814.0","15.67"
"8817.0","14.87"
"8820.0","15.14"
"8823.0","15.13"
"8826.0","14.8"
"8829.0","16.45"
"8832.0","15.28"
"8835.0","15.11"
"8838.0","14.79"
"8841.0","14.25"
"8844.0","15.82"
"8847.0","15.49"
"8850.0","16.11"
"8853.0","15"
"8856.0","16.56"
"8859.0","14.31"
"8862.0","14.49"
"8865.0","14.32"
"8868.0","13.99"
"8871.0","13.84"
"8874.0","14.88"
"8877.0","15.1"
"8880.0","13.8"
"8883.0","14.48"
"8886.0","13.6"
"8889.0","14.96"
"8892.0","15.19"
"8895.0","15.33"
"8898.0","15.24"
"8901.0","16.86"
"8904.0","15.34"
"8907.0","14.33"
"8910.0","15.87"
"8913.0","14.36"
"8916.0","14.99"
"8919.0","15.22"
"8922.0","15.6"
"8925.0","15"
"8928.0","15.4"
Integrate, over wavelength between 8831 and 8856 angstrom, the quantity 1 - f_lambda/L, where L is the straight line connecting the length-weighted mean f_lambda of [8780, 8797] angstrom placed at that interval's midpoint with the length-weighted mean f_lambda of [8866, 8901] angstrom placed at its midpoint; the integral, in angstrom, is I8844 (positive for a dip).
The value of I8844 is -0.6 angstrom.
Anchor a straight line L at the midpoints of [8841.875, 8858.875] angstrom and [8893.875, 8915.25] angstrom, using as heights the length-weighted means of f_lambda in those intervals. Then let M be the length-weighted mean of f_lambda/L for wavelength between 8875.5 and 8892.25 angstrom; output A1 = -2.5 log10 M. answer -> 0.07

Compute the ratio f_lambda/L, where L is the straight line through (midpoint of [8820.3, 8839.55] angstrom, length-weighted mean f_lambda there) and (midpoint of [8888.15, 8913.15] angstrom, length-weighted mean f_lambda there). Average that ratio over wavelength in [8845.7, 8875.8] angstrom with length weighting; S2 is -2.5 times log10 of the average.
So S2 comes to 0.03 mag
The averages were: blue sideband 15.2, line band 14.9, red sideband 15.3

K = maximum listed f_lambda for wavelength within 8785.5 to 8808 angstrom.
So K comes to 17.64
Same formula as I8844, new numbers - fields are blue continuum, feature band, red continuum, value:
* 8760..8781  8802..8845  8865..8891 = -1.8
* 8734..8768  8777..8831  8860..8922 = -1.0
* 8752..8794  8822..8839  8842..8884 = -0.3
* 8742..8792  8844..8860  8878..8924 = -0.5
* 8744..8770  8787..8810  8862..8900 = -0.9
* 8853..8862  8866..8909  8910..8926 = 1.1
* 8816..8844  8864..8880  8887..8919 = 0.9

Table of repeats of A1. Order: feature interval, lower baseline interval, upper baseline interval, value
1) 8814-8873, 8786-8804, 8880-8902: 0.00 mag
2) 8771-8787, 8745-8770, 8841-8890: 0.02 mag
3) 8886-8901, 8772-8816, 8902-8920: 0.00 mag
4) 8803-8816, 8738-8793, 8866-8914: -0.08 mag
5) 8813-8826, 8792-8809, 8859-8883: 0.03 mag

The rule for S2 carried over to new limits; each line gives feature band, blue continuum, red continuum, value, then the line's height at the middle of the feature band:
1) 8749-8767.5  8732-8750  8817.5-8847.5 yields 0.047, 15.6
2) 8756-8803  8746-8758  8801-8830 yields 0.017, 15.4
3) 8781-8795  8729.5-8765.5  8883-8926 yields -0.006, 15.3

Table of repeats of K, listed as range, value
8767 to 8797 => 17.38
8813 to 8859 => 16.56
